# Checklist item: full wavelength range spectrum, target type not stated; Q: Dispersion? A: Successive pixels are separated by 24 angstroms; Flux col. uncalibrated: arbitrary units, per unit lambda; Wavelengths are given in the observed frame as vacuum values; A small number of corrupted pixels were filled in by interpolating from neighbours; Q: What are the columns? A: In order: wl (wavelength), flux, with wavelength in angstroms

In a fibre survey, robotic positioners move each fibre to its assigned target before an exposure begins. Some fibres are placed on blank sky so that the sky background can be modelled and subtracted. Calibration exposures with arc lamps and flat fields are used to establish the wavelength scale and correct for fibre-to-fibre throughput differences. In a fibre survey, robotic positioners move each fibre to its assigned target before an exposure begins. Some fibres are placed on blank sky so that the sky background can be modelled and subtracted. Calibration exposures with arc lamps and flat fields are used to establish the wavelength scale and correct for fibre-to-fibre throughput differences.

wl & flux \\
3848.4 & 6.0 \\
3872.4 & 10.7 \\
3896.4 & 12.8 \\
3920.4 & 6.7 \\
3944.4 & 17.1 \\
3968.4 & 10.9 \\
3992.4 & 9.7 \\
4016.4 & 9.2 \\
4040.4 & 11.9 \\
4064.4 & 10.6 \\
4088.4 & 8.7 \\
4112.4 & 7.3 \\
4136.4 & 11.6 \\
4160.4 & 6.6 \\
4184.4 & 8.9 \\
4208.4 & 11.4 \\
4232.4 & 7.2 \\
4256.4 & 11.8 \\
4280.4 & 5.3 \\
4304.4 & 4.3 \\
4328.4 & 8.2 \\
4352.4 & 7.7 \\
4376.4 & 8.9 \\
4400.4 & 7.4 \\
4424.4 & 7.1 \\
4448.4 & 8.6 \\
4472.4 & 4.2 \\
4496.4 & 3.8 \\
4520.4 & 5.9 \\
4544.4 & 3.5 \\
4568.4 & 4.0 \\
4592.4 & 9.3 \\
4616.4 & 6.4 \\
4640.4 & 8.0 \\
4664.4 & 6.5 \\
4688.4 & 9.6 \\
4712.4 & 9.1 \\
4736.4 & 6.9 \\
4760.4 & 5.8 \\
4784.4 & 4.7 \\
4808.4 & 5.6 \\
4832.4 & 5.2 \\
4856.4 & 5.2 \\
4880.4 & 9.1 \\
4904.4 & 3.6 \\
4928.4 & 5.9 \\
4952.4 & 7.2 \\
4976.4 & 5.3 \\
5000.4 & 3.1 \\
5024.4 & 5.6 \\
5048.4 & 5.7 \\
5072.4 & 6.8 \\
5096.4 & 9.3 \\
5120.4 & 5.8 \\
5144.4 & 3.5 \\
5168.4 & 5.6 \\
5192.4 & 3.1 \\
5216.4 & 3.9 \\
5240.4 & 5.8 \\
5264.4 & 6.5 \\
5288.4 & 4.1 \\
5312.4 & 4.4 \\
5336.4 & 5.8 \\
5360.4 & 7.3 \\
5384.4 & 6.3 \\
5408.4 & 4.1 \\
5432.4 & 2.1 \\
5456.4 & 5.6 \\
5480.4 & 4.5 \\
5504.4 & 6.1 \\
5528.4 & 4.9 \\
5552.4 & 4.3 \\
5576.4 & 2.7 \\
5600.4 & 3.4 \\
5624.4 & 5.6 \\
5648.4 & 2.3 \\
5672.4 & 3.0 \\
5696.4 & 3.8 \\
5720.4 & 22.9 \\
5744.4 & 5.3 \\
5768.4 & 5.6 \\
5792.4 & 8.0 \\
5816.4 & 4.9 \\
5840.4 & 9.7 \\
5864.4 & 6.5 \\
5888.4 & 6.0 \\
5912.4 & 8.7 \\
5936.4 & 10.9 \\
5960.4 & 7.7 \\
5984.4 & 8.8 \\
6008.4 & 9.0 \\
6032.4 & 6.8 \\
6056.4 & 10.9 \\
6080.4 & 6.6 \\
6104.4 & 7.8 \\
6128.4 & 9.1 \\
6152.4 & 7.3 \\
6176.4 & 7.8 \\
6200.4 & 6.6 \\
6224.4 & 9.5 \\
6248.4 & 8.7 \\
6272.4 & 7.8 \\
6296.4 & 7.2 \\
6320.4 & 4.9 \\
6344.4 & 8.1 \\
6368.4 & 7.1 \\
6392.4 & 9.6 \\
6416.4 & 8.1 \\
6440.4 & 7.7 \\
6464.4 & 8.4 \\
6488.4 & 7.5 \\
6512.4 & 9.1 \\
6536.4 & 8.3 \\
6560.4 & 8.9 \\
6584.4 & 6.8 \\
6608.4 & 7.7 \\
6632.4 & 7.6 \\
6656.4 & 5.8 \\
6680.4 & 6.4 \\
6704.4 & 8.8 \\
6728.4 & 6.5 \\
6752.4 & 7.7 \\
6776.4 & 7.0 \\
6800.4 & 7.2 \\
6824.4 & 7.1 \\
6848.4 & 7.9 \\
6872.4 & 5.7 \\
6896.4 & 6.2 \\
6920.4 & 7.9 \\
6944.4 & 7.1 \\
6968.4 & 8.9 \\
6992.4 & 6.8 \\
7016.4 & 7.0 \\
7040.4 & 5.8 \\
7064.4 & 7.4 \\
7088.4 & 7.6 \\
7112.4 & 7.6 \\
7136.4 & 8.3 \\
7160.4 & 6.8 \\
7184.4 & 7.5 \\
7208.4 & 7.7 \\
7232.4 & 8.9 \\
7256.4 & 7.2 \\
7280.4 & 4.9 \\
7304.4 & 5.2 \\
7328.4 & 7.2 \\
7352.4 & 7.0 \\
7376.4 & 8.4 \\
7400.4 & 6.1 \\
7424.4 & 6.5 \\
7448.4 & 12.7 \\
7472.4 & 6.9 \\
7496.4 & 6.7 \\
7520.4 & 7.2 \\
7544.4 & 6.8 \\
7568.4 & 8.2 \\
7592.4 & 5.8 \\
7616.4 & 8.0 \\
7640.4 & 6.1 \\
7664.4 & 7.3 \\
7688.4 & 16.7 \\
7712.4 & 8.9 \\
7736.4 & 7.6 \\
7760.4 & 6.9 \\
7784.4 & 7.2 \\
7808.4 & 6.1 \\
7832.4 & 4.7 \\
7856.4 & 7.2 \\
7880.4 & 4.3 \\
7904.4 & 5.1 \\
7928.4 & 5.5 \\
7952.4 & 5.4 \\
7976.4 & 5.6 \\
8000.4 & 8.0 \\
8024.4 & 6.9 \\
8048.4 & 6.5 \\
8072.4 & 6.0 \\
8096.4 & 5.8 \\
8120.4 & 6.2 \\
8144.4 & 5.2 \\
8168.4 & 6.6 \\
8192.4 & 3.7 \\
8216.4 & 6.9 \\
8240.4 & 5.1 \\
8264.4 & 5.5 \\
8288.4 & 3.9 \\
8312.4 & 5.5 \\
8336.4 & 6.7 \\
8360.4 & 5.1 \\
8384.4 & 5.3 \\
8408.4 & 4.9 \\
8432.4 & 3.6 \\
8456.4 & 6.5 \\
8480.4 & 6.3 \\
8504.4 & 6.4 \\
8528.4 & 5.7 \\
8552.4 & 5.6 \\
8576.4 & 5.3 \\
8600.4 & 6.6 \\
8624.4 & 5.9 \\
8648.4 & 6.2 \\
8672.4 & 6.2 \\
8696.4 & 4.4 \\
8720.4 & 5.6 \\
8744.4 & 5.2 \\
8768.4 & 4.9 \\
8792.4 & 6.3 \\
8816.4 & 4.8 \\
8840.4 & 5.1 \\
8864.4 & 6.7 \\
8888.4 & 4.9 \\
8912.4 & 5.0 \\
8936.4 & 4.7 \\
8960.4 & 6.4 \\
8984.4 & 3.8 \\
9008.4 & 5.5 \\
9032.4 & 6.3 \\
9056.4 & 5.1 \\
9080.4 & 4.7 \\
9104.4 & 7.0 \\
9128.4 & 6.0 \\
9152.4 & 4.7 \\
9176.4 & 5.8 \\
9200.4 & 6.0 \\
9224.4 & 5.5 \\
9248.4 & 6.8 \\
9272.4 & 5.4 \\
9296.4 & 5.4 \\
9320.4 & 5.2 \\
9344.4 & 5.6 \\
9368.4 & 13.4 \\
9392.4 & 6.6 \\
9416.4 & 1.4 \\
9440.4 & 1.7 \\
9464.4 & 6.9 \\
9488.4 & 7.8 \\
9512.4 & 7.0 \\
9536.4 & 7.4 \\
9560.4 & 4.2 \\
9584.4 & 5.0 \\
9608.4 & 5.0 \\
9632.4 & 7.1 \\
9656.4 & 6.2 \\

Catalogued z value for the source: 0.534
